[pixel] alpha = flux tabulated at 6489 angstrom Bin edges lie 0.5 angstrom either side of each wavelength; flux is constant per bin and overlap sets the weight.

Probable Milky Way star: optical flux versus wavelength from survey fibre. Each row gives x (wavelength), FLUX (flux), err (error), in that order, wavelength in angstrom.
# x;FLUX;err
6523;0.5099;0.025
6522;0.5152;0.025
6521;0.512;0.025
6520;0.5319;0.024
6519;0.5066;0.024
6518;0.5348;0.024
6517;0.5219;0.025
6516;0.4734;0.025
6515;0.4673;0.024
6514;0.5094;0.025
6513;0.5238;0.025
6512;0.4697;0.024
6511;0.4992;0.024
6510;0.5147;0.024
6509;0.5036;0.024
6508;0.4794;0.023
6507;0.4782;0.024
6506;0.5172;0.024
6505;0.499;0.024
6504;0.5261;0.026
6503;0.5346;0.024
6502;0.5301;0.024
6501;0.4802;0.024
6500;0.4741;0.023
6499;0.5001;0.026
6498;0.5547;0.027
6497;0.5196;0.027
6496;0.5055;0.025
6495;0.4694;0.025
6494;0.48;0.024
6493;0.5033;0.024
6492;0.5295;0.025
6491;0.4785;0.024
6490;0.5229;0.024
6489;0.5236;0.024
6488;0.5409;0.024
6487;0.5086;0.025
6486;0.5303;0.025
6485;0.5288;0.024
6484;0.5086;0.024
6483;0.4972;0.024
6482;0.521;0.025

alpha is 0.5236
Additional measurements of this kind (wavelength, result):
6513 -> 0.5238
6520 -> 0.5319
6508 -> 0.4794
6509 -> 0.5036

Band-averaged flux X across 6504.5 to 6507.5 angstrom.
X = 0.498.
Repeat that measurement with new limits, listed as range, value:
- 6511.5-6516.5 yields 0.489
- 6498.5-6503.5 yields 0.504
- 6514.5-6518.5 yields 0.499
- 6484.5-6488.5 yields 0.527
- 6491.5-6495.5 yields 0.496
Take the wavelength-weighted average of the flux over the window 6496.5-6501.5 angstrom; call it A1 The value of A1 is 0.506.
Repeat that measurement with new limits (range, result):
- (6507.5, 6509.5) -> 0.492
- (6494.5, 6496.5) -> 0.487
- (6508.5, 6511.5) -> 0.506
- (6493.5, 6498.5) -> 0.506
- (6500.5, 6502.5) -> 0.505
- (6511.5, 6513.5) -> 0.497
